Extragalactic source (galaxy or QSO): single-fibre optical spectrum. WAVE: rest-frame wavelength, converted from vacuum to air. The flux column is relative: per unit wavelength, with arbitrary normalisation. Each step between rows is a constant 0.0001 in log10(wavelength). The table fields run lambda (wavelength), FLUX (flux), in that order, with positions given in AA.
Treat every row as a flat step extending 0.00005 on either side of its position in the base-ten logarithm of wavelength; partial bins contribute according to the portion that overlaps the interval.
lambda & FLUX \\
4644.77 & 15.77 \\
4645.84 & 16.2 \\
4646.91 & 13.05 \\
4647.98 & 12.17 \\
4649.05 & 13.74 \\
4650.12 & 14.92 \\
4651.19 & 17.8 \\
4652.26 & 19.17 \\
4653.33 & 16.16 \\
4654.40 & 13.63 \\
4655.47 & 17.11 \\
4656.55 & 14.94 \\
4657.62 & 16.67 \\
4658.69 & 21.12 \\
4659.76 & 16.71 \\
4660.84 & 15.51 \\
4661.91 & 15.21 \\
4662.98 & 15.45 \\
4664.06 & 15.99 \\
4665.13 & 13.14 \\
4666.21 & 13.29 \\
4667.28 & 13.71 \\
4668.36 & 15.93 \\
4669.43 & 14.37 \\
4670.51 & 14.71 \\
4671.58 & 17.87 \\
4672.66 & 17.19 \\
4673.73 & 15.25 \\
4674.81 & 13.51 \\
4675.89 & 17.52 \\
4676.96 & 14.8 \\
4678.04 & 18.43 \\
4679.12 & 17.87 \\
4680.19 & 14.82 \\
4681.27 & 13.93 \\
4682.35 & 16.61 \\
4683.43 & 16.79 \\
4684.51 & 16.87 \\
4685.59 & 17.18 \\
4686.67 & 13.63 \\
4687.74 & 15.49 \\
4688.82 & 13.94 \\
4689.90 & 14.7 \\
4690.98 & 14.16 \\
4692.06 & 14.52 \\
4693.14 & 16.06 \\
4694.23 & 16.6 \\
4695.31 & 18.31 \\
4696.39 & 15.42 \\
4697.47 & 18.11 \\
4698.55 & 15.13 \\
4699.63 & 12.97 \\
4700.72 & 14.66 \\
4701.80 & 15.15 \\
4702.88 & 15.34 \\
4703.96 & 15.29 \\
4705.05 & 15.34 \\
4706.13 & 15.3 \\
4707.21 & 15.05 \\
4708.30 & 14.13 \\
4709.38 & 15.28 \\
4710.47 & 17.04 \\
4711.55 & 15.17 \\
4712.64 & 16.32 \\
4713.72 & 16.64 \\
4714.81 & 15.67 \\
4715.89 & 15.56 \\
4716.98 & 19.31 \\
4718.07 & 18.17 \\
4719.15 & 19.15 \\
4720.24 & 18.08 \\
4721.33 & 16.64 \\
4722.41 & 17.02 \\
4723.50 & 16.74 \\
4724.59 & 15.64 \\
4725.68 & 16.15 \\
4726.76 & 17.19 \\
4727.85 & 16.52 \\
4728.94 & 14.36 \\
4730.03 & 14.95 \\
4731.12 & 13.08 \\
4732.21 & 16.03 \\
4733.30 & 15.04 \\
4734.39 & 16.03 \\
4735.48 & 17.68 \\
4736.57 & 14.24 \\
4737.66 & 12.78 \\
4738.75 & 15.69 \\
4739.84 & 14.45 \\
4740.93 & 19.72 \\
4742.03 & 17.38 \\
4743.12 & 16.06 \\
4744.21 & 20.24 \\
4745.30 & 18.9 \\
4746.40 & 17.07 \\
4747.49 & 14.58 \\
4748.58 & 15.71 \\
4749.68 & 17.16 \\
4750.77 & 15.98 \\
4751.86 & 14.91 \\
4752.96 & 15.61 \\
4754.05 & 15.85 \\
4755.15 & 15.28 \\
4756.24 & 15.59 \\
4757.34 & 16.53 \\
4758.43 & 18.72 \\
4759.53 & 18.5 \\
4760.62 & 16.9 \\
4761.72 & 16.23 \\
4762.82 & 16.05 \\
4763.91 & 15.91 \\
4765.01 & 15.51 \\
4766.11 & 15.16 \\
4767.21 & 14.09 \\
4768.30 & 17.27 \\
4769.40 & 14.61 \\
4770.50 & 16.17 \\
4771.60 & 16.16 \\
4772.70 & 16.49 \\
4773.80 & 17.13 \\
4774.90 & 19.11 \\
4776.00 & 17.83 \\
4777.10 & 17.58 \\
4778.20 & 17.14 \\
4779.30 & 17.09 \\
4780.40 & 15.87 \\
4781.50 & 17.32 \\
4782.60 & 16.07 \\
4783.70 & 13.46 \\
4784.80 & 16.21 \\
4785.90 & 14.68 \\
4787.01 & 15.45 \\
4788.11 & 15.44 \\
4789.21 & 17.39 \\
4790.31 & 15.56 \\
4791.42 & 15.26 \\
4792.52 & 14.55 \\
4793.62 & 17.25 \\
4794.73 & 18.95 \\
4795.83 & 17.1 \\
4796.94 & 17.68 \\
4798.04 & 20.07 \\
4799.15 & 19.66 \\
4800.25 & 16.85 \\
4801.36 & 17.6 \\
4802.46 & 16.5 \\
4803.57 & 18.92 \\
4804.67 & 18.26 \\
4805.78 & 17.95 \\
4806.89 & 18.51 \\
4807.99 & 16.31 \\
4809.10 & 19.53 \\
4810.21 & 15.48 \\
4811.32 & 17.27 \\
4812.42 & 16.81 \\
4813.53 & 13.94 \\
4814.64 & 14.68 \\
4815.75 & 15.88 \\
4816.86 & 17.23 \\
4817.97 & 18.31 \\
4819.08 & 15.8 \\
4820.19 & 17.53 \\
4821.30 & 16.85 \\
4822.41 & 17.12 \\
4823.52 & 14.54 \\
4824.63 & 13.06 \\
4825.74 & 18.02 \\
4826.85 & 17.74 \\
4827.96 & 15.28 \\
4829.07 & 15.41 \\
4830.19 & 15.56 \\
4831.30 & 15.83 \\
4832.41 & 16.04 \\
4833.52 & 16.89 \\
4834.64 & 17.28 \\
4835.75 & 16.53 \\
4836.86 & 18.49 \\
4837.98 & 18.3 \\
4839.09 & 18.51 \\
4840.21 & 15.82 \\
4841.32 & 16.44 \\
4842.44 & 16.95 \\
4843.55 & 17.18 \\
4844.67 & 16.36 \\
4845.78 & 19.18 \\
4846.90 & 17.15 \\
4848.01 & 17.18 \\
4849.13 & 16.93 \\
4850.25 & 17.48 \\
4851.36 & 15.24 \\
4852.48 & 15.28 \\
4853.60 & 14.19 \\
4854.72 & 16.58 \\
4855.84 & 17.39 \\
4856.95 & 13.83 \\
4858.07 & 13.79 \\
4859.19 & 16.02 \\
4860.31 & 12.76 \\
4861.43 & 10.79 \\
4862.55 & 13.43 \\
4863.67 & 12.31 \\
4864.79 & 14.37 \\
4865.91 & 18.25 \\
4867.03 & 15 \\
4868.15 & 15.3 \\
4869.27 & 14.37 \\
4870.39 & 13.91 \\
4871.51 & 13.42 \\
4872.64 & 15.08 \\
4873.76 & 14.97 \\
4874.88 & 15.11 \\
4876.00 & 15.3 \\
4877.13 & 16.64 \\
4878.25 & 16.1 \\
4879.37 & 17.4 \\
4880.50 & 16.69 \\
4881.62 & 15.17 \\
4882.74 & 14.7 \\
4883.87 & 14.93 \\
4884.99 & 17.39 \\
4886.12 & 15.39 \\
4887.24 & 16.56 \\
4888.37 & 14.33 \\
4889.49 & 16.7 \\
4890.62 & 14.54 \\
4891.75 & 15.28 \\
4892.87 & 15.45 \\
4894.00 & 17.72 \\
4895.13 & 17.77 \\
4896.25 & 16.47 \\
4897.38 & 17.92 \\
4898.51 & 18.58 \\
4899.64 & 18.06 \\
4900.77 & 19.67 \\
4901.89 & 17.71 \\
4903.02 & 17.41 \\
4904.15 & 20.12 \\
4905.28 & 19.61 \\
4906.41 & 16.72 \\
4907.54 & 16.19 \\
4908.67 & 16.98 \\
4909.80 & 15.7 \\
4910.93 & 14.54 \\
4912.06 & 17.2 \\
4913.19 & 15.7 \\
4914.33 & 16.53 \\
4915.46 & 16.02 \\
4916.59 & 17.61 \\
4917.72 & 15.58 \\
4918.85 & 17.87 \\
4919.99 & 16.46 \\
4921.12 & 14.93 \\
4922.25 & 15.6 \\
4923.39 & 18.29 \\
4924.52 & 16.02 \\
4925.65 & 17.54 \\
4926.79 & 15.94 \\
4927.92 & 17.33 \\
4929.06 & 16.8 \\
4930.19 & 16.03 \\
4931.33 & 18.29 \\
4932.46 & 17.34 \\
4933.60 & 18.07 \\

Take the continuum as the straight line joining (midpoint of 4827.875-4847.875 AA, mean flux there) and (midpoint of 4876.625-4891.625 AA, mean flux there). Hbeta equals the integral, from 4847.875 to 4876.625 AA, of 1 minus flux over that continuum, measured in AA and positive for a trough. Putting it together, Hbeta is 2.55 AA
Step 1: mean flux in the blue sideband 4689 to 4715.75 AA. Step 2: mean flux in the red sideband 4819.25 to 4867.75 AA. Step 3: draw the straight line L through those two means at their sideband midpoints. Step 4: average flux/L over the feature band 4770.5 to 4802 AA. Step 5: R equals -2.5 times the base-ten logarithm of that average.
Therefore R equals -0.07 mag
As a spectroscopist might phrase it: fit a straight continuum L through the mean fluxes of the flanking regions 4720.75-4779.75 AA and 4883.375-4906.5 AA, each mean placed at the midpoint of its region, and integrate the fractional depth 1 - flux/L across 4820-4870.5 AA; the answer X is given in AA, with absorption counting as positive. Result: 2.7 AA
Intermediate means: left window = 16.3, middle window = 15.9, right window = 17.1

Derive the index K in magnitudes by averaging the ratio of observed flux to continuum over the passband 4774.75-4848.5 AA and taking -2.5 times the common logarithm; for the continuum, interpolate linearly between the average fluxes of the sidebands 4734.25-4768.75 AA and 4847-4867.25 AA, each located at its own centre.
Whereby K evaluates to -0.081 mag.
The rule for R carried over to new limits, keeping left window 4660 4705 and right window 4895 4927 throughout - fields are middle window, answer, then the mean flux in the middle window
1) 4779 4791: 0.02 mag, 15.8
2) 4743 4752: -0.06 mag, 16.9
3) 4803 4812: -0.09 mag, 17.8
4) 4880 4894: 0.08 mag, 15.7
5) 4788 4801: -0.06 mag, 17.2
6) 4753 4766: -0.02 mag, 16.4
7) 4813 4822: 0.01 mag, 16.3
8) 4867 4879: 0.12 mag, 15.1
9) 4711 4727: -0.08 mag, 16.9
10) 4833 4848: -0.05 mag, 17.3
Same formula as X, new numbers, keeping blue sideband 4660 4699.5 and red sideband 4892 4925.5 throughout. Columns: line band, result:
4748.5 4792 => -0.2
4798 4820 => -1.1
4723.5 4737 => 0.2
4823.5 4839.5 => 0.0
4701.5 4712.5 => 0.3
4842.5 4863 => 1.3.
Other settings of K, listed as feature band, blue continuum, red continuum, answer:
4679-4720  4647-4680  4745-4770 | 0.01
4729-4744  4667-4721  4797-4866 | 0.02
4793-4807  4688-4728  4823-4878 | -0.14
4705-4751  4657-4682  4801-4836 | -0.01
